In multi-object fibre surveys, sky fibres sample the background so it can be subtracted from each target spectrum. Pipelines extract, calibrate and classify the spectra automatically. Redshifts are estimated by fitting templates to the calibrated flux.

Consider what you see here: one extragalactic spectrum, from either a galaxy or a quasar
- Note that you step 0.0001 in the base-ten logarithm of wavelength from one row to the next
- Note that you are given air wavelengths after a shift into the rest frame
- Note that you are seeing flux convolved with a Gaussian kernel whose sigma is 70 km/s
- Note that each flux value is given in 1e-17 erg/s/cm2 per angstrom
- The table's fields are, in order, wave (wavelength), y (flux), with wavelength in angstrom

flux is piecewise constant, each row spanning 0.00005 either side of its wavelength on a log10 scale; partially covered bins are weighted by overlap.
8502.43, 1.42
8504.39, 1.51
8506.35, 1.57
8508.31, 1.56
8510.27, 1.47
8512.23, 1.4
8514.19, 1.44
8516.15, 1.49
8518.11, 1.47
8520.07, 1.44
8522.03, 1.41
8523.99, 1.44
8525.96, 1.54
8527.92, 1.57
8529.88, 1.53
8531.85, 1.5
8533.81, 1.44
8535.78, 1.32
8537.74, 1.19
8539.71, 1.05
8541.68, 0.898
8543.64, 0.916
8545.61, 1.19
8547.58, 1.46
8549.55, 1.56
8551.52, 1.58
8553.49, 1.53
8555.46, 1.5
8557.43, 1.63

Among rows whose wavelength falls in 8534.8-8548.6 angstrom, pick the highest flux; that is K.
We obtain 1.46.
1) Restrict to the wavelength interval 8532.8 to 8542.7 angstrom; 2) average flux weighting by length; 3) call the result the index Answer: 1.18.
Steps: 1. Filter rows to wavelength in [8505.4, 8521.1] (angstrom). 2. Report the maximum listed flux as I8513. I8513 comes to 1.57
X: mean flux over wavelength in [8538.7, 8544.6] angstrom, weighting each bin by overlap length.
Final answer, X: 0.956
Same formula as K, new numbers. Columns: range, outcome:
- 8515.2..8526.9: 1.54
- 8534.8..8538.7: 1.32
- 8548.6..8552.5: 1.58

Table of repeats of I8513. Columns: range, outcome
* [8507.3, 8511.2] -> 1.56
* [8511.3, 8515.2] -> 1.44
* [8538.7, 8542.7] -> 1.05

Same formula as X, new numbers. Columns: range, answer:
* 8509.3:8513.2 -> 1.43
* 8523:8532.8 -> 1.52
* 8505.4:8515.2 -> 1.49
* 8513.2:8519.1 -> 1.47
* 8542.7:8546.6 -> 1.05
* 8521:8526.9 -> 1.46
